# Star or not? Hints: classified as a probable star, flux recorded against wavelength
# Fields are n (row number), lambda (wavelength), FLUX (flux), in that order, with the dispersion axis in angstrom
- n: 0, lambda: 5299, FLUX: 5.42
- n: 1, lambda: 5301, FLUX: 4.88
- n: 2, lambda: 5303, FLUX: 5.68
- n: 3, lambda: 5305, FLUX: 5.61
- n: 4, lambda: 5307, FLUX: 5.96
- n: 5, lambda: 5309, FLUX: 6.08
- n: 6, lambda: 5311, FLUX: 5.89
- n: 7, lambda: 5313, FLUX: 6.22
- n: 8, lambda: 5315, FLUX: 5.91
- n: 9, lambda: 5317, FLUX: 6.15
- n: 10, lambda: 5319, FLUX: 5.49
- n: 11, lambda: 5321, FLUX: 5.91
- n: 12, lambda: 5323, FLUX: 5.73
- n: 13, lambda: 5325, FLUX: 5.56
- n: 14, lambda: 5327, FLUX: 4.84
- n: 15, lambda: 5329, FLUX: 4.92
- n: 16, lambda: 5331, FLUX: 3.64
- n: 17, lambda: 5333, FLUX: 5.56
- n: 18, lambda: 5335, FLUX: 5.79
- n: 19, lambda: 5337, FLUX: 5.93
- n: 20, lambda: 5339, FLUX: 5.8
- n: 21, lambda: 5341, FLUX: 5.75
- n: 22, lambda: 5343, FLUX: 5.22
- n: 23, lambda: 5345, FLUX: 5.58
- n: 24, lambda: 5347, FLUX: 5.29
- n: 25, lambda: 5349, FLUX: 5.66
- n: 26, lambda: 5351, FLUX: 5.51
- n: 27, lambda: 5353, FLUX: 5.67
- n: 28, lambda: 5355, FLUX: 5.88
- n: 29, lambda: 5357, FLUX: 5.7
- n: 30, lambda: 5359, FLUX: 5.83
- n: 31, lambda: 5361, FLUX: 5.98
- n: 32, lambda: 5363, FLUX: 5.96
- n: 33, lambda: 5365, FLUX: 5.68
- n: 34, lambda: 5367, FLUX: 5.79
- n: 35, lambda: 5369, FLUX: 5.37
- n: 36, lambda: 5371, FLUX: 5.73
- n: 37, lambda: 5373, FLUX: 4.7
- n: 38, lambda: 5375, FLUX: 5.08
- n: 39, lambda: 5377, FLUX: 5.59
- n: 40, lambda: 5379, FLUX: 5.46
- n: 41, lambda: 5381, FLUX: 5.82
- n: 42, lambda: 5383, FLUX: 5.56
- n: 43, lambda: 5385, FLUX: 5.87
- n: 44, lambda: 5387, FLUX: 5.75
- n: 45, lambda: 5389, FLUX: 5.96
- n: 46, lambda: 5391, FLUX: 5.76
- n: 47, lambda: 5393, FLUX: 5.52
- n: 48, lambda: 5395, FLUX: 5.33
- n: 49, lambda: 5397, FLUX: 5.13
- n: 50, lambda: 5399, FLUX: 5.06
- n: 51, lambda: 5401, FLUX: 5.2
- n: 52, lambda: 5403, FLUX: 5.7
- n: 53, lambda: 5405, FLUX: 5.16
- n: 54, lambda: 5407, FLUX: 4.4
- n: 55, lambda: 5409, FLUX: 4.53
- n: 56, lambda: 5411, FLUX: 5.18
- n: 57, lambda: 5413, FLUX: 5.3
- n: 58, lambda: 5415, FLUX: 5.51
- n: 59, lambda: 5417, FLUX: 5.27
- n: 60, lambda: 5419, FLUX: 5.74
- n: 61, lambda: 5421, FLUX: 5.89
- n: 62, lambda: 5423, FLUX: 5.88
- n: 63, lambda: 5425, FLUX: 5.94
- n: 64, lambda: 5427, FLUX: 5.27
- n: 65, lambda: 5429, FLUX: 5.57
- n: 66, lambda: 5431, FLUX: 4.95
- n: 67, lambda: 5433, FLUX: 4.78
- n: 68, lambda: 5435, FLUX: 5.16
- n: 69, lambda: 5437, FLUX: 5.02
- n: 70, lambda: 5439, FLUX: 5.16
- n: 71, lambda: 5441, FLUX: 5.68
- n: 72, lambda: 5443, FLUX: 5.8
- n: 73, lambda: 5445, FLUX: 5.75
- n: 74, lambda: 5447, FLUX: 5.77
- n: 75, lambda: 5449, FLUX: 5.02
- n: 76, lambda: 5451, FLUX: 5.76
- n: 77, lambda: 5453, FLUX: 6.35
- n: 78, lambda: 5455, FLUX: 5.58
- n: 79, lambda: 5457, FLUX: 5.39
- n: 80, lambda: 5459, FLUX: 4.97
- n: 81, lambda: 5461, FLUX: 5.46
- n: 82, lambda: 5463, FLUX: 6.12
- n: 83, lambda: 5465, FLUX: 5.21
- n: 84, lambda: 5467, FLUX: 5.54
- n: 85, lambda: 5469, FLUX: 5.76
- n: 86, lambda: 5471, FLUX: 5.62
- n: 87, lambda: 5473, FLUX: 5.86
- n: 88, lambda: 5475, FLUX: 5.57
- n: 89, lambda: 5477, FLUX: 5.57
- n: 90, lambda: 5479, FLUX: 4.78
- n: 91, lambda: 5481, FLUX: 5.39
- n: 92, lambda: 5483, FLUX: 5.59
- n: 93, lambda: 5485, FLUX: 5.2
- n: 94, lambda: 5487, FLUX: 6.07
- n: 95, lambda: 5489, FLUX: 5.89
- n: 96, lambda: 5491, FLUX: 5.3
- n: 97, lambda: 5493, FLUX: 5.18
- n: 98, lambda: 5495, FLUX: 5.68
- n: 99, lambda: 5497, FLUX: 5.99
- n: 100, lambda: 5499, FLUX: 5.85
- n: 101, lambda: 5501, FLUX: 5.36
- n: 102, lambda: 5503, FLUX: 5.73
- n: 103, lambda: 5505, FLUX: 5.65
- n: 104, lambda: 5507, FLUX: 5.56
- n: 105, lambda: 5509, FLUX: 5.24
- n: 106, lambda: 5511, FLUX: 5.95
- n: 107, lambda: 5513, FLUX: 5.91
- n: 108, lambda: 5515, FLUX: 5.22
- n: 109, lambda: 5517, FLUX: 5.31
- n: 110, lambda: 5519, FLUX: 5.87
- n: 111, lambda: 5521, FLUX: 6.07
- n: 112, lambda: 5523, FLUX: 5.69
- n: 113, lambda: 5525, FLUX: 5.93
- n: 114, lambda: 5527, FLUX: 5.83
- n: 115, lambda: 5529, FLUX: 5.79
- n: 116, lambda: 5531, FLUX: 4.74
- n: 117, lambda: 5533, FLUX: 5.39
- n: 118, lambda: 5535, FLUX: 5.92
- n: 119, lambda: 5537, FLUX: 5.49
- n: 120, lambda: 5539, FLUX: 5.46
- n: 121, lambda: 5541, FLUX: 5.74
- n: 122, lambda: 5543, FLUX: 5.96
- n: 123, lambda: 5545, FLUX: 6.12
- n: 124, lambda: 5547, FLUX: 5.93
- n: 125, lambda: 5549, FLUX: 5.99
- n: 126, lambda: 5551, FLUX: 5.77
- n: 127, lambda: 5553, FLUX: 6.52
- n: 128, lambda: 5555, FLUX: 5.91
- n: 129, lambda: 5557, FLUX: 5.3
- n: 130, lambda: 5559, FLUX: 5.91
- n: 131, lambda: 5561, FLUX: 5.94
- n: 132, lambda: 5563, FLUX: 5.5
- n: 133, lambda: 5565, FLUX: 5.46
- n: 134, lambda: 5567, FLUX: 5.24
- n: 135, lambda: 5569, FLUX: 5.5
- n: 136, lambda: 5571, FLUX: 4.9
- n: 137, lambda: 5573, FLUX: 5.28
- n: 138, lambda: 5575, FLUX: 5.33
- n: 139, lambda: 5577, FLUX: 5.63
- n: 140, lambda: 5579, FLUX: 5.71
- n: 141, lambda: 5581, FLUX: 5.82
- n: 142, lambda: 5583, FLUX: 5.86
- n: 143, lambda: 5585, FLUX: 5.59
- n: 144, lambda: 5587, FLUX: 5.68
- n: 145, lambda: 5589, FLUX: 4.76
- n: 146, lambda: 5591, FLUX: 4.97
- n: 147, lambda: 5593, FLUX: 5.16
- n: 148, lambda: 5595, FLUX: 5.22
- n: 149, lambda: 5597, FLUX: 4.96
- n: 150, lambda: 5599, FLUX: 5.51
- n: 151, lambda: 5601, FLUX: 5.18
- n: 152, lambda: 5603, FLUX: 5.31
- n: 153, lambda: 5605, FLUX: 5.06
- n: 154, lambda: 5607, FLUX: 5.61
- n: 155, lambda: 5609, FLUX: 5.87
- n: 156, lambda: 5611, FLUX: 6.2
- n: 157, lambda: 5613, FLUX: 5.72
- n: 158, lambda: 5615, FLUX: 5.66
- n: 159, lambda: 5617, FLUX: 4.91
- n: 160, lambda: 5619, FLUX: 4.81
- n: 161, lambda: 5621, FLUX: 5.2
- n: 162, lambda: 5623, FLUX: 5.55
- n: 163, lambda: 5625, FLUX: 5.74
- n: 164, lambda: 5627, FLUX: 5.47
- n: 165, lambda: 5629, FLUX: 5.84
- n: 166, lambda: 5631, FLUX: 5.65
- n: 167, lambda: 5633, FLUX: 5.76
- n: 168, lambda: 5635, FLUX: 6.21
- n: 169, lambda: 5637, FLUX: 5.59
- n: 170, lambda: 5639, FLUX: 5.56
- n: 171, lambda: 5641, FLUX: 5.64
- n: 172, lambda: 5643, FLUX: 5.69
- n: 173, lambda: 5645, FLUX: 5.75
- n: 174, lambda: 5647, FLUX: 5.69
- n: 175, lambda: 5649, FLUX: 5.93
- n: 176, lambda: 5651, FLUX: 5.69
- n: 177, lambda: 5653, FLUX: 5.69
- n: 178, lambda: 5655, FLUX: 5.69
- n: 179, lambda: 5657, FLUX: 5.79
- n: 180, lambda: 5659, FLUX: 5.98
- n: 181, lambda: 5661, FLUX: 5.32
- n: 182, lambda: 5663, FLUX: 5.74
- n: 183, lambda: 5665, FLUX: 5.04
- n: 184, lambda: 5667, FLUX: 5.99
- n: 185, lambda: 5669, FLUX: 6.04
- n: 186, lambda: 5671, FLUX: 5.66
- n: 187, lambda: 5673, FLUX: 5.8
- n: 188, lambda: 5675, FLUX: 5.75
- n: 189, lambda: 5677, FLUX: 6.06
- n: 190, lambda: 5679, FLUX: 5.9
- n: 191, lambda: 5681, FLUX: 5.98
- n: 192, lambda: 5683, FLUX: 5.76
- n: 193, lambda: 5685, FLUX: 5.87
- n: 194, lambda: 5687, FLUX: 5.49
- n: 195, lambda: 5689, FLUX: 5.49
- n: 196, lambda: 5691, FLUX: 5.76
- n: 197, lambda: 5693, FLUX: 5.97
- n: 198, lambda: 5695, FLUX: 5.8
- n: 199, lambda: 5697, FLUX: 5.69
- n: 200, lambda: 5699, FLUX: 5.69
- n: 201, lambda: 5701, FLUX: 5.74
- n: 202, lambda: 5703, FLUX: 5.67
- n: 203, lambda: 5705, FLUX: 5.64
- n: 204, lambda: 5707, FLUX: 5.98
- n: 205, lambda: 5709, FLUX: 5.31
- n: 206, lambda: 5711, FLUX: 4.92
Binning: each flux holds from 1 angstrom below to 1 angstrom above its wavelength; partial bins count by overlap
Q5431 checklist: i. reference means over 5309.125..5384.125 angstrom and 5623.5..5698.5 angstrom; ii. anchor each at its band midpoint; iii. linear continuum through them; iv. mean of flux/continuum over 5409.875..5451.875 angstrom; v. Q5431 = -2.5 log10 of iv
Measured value 0.03 mag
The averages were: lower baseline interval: 5.58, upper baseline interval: 5.74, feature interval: 5.44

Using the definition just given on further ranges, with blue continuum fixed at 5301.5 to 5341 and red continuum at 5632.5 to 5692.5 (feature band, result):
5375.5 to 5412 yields 0.05 mag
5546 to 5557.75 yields -0.04 mag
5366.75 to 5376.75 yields 0.06 mag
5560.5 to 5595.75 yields 0.06 mag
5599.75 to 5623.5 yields 0.06 mag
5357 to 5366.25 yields -0.04 mag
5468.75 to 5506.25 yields 0.02 mag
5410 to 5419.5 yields 0.05 mag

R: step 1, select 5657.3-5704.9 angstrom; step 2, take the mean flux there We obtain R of 5.75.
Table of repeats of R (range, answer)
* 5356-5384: 5.59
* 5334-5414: 5.5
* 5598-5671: 5.61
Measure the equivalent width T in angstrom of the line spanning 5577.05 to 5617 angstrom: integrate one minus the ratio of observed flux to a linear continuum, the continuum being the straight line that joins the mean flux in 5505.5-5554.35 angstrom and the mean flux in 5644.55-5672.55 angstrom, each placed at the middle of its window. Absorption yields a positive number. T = 1.8 angstrom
